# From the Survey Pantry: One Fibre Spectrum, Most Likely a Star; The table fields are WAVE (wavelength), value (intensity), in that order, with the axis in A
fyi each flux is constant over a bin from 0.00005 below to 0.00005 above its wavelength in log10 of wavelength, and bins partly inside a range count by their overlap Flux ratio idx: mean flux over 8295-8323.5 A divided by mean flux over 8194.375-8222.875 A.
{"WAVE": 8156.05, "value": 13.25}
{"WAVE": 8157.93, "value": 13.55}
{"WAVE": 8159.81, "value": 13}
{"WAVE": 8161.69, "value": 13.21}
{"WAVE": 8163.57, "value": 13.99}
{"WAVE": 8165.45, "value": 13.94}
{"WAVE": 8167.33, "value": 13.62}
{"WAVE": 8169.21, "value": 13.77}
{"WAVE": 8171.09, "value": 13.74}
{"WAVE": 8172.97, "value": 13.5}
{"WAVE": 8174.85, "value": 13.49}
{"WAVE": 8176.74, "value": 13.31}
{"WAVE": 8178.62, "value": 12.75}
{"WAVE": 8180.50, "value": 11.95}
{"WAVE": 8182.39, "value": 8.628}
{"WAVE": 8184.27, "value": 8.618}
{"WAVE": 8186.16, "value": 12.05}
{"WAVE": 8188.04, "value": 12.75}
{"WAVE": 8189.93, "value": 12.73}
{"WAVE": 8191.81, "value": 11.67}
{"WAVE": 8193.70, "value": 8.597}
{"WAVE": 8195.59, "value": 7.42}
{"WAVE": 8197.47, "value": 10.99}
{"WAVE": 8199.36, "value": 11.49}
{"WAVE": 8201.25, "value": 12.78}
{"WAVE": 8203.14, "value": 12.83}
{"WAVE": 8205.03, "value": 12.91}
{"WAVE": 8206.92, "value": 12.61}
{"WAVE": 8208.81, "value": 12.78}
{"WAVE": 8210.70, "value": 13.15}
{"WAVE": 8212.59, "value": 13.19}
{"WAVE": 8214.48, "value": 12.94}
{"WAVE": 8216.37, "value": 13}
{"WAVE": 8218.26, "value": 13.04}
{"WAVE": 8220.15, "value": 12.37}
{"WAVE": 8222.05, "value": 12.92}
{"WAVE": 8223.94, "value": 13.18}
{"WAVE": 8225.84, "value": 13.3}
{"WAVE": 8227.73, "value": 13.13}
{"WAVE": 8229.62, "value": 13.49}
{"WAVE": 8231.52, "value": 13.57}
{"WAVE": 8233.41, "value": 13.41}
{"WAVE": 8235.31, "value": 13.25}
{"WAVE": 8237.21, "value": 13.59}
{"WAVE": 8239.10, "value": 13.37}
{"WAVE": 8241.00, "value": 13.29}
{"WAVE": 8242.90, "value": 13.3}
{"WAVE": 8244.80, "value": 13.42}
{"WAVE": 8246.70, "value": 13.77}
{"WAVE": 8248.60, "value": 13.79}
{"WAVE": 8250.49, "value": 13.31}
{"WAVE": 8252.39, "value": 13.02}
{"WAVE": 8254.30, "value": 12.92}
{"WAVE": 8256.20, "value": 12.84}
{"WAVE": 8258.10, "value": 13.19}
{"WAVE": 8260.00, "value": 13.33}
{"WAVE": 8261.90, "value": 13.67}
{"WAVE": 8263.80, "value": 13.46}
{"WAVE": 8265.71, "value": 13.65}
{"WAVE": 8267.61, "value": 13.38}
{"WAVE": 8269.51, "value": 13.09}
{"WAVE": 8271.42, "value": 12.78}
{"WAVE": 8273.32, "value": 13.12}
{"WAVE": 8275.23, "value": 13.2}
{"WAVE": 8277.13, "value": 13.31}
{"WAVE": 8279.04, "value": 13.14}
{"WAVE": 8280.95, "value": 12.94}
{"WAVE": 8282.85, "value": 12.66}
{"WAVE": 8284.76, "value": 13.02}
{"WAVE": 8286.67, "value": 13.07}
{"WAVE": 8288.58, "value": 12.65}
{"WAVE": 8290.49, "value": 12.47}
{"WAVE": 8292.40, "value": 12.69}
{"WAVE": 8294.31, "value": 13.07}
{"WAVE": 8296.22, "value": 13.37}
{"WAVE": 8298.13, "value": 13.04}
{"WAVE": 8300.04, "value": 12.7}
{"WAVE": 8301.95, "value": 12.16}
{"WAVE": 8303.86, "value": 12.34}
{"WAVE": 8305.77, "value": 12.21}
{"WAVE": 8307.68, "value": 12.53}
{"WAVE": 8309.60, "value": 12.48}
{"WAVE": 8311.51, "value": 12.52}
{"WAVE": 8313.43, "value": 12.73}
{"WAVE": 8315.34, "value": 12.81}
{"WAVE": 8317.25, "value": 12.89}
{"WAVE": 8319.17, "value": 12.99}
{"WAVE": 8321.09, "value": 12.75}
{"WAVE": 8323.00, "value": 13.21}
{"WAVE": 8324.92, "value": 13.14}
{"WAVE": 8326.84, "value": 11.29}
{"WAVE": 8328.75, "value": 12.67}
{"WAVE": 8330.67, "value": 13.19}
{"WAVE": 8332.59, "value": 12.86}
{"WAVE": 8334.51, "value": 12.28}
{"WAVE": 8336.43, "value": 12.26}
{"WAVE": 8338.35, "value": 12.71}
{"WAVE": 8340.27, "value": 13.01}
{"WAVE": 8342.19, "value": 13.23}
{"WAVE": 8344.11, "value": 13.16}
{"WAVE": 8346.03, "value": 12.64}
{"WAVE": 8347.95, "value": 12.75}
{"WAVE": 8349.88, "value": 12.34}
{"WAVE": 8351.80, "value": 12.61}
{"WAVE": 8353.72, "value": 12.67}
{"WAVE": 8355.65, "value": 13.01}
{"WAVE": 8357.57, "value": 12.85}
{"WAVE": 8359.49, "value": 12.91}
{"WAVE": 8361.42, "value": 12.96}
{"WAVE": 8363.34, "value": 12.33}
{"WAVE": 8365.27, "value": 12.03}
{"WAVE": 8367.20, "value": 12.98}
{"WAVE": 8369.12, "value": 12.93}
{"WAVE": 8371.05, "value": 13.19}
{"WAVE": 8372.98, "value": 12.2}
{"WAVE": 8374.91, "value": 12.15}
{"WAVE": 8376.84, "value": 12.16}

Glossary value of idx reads 1.04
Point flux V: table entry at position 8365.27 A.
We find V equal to 12.03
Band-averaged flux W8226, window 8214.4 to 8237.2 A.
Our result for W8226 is 13.2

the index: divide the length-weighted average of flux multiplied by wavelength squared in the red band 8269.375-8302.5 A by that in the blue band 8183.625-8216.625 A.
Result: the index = 1.1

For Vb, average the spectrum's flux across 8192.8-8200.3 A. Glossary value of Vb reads 9.63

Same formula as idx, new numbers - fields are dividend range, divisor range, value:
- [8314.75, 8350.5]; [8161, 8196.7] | 1.06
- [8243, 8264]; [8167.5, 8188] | 1.09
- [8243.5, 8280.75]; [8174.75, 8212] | 1.14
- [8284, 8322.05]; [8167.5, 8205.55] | 1.08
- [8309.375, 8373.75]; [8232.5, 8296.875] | 0.97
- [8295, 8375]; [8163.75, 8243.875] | 1.01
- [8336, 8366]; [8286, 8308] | 1.00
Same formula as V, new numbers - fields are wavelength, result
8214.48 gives 12.94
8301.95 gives 12.16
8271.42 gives 12.78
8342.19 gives 13.23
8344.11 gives 13.16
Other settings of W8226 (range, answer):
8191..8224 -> 12.1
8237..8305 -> 13.1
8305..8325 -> 12.7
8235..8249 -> 13.5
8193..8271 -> 12.9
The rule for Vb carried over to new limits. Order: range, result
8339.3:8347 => 13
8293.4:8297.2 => 13.2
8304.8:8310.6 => 12.4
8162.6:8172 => 13.8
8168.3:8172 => 13.8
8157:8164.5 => 13.4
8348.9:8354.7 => 12.5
